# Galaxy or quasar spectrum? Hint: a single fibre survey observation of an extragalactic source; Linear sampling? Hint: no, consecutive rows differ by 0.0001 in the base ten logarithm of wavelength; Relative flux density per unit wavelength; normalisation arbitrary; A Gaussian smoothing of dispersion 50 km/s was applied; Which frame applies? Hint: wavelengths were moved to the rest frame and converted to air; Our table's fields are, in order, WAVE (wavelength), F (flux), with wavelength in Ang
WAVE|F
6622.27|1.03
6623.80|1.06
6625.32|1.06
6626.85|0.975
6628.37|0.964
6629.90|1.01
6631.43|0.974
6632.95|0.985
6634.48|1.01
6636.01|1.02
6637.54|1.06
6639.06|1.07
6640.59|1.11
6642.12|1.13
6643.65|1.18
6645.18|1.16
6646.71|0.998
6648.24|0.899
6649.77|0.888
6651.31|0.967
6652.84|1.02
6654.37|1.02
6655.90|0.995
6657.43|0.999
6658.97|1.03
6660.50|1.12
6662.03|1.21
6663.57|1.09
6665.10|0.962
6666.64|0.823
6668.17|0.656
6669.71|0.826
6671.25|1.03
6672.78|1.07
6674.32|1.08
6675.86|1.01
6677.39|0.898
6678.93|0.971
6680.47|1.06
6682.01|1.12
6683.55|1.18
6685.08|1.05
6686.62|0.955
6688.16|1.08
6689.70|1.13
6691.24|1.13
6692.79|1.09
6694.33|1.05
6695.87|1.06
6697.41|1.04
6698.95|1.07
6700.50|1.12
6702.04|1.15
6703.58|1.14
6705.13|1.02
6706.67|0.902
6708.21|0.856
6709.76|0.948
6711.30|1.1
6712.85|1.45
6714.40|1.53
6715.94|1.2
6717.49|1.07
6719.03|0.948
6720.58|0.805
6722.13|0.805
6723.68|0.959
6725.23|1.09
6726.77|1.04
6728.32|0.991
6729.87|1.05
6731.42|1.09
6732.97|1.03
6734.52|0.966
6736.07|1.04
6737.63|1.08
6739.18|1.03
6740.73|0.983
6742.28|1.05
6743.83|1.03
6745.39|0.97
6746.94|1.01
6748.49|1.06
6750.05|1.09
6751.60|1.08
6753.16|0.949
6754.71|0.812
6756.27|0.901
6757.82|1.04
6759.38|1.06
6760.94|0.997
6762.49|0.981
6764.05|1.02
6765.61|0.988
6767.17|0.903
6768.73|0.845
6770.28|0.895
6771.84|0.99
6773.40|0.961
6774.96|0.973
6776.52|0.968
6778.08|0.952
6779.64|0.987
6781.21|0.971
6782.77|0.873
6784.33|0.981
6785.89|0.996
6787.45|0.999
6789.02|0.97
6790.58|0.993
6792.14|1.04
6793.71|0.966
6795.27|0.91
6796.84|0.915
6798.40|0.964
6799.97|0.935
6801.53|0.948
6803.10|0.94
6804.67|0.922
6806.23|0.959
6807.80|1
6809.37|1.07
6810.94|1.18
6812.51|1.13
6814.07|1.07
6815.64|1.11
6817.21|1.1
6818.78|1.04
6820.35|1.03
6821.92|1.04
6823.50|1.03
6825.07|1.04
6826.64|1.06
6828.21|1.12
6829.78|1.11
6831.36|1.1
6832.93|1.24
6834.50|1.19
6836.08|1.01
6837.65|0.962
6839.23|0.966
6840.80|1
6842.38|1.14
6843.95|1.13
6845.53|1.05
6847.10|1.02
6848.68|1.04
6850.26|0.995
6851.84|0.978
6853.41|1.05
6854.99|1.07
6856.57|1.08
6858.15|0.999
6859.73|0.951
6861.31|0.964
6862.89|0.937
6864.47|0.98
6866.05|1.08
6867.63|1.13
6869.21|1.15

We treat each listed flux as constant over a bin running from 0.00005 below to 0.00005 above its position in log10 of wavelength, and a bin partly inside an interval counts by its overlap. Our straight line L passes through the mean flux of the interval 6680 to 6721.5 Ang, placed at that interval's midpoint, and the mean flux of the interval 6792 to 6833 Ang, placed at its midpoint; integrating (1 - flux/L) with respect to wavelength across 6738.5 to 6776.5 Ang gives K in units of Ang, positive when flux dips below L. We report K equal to 2.6 Ang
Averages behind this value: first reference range 1.08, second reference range 1.03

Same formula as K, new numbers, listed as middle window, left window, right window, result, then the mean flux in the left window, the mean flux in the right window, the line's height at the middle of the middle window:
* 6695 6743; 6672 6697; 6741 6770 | -1.3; 1.06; 0.987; 1.02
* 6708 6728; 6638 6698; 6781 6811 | -1.2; 1.03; 0.972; 1.01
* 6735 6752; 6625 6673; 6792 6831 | -0.3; 1.01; 1.03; 1.02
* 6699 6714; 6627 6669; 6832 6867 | -1.0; 1.01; 1.04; 1.02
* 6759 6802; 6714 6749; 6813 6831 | 3.6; 1.03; 1.07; 1.05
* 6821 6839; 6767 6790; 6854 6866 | -1.7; 0.953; 1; 0.984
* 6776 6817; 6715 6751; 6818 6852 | 2.1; 1.02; 1.06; 1.04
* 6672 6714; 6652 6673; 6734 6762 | -3.1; 0.987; 1.01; 0.995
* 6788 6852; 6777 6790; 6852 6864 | -3.2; 0.966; 1.01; 0.985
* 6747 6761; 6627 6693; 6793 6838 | 0.4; 1.02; 1.04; 1.03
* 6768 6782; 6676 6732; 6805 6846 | 1.5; 1.06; 1.07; 1.07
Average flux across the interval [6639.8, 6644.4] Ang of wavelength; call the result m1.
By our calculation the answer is 1.14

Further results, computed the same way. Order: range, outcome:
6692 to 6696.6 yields 1.07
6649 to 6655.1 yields 0.973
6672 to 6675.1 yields 1.07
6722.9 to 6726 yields 1.02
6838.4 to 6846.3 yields 1.06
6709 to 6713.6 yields 1.17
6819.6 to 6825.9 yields 1.03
